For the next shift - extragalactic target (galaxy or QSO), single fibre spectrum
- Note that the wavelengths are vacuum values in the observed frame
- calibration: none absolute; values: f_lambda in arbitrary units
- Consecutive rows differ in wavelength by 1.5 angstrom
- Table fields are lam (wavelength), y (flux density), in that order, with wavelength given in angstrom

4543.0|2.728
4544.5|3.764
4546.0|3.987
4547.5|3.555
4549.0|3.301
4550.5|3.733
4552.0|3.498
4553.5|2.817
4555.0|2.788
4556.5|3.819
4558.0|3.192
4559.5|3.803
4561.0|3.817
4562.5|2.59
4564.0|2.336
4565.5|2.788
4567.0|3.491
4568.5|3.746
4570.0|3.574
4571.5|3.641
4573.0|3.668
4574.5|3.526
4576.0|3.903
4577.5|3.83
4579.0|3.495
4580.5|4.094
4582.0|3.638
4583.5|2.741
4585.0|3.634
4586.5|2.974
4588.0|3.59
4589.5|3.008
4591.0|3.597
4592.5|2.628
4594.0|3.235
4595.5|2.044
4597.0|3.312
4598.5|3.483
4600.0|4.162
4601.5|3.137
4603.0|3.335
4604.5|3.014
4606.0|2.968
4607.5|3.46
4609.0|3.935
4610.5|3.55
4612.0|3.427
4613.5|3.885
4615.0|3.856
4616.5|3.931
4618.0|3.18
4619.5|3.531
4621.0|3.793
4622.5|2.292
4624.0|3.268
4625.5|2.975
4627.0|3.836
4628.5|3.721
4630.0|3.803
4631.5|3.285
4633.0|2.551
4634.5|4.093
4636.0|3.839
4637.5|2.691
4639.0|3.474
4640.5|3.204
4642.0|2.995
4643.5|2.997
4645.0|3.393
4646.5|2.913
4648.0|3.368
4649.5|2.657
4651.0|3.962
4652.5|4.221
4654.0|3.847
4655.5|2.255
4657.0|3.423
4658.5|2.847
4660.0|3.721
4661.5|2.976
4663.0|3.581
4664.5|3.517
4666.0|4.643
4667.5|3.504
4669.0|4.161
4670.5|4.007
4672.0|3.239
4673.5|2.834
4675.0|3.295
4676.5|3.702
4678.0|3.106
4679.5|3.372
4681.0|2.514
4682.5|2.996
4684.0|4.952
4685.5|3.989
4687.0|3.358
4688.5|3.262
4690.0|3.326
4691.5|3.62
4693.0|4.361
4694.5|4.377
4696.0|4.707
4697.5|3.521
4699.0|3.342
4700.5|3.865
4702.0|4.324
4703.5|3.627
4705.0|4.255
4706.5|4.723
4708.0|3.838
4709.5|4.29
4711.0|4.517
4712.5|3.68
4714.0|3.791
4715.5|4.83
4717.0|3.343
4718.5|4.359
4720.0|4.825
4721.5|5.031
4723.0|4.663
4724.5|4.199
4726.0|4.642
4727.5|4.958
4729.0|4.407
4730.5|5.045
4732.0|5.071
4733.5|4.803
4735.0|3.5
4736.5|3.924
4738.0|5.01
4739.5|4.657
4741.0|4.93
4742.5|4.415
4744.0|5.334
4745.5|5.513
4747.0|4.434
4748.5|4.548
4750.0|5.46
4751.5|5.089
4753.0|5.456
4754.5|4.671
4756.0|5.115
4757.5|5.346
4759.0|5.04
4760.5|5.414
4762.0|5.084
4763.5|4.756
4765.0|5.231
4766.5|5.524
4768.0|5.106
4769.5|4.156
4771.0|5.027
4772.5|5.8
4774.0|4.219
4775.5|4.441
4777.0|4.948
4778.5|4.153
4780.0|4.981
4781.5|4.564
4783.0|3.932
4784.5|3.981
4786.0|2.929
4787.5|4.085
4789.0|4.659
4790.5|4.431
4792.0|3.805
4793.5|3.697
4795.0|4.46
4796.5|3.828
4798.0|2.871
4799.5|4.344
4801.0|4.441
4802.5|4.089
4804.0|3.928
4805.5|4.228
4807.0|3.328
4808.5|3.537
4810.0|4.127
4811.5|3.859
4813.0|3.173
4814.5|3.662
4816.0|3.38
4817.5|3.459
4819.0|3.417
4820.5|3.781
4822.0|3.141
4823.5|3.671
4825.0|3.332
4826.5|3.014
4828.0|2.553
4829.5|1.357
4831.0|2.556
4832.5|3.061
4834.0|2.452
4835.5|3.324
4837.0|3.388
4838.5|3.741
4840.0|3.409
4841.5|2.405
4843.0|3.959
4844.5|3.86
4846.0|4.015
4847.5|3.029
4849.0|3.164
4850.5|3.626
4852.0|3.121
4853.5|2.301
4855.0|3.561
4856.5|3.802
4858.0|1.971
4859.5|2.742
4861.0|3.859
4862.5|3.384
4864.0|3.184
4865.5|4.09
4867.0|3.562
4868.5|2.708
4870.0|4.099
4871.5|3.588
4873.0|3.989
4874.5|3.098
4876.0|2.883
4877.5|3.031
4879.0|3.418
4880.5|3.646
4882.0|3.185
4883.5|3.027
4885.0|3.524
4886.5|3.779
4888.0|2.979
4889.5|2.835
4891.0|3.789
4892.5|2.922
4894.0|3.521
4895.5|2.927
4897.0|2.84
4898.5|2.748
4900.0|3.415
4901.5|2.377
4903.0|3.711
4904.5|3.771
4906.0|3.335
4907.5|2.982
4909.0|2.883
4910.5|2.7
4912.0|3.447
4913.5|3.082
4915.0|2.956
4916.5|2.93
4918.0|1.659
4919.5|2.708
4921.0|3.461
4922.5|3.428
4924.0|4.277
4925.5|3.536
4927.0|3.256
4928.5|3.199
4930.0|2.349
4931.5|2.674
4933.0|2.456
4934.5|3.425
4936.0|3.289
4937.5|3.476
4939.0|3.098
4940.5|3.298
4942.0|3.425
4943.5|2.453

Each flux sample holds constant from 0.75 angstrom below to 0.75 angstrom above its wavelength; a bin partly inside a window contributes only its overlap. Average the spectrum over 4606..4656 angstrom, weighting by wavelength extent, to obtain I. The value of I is 3.4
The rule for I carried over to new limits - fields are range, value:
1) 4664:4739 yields 4.03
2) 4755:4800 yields 4.53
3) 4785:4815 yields 3.88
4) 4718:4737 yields 4.58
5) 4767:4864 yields 3.67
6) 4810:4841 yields 3.2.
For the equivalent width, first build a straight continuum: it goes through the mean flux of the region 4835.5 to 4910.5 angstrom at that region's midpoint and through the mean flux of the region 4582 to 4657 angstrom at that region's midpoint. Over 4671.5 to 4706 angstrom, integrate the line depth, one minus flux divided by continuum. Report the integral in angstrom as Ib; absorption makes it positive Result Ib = -3.6 angstrom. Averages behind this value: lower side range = 3.33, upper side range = 3.28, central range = 3.66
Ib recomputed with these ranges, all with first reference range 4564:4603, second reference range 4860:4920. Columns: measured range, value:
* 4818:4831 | 0.9 angstrom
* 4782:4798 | -3.3 angstrom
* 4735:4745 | -4.1 angstrom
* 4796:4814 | -3.0 angstrom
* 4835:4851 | -1.0 angstrom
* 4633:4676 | -0.8 angstrom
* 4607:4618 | -1.1 angstrom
